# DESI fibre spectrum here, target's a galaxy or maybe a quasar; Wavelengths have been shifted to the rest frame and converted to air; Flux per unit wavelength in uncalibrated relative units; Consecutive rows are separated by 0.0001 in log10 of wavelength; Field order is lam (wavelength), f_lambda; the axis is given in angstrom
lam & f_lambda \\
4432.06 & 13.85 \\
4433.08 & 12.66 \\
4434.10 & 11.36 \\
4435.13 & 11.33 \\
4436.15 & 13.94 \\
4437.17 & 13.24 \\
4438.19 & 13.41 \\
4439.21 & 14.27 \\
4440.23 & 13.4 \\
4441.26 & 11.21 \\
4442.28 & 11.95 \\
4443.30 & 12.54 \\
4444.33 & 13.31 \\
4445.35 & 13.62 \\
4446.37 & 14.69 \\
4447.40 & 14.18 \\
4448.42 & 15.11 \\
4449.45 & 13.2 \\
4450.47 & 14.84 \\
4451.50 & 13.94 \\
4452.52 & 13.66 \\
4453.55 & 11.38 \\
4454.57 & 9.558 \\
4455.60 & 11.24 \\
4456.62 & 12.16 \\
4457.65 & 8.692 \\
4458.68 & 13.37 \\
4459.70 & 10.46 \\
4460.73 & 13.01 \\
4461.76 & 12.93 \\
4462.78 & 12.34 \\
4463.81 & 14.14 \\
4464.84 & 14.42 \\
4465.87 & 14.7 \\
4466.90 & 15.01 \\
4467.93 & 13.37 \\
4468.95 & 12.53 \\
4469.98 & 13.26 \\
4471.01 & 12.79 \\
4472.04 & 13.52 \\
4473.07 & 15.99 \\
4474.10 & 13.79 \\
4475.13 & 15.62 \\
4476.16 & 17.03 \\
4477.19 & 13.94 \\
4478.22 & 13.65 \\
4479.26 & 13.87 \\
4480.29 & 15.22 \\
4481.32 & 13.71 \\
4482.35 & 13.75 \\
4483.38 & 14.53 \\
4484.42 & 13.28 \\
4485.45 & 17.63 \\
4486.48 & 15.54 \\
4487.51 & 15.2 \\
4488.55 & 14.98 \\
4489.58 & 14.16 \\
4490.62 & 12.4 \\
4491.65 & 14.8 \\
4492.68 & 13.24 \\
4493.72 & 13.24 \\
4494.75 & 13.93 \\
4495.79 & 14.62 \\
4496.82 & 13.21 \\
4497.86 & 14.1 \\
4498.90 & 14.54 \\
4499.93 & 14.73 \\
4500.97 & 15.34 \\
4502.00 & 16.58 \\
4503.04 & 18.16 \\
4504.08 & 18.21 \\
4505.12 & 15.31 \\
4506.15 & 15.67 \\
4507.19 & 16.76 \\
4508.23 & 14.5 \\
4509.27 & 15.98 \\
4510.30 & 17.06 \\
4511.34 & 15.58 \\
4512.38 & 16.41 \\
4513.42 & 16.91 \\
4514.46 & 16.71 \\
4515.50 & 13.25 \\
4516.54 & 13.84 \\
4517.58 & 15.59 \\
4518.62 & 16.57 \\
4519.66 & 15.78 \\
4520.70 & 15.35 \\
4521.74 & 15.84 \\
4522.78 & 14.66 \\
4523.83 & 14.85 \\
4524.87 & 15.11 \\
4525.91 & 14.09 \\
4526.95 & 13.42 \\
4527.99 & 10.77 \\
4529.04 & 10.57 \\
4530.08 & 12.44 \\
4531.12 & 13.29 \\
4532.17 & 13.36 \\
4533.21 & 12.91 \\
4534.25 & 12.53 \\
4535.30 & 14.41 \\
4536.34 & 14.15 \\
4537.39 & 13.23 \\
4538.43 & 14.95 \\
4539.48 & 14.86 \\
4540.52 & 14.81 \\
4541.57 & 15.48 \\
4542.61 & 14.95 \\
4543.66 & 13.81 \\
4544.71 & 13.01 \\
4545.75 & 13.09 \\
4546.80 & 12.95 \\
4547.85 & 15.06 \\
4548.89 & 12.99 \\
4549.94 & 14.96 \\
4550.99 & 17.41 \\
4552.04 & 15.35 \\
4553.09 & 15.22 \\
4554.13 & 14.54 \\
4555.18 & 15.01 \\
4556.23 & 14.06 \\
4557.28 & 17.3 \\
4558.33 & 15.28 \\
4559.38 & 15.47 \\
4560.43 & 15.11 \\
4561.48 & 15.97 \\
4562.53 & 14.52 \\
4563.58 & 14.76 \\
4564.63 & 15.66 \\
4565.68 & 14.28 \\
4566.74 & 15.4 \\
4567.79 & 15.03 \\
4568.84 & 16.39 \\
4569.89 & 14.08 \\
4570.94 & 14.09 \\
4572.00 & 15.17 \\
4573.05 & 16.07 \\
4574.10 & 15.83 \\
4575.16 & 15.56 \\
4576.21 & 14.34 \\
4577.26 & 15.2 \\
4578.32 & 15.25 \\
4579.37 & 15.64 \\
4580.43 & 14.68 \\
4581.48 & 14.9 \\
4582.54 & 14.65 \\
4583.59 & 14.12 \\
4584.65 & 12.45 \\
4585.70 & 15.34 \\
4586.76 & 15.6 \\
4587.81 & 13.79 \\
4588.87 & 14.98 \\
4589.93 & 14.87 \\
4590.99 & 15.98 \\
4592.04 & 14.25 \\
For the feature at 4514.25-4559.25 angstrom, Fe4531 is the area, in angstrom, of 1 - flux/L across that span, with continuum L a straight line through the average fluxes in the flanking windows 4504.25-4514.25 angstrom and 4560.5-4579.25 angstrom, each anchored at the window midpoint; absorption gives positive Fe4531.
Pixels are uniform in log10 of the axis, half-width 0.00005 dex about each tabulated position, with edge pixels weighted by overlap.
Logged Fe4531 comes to 3.79 angstrom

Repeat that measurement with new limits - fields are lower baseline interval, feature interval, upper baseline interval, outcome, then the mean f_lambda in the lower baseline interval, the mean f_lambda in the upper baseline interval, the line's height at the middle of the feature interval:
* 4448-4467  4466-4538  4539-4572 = -4.55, 12.8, 14.9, 13.7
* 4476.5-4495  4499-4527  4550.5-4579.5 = -1.95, 14.3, 15.3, 14.6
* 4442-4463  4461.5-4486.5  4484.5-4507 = -0.72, 12.7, 15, 13.8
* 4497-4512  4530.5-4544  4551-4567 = 1.25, 15.8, 15.3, 15.5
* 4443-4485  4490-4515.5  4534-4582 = -2.23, 13.5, 14.9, 14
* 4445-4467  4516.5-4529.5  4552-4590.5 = -0.20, 13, 15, 14.2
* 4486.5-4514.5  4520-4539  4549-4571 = 1.93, 15.3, 15.2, 15.2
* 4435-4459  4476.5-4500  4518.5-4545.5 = -1.53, 12.9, 14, 13.4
